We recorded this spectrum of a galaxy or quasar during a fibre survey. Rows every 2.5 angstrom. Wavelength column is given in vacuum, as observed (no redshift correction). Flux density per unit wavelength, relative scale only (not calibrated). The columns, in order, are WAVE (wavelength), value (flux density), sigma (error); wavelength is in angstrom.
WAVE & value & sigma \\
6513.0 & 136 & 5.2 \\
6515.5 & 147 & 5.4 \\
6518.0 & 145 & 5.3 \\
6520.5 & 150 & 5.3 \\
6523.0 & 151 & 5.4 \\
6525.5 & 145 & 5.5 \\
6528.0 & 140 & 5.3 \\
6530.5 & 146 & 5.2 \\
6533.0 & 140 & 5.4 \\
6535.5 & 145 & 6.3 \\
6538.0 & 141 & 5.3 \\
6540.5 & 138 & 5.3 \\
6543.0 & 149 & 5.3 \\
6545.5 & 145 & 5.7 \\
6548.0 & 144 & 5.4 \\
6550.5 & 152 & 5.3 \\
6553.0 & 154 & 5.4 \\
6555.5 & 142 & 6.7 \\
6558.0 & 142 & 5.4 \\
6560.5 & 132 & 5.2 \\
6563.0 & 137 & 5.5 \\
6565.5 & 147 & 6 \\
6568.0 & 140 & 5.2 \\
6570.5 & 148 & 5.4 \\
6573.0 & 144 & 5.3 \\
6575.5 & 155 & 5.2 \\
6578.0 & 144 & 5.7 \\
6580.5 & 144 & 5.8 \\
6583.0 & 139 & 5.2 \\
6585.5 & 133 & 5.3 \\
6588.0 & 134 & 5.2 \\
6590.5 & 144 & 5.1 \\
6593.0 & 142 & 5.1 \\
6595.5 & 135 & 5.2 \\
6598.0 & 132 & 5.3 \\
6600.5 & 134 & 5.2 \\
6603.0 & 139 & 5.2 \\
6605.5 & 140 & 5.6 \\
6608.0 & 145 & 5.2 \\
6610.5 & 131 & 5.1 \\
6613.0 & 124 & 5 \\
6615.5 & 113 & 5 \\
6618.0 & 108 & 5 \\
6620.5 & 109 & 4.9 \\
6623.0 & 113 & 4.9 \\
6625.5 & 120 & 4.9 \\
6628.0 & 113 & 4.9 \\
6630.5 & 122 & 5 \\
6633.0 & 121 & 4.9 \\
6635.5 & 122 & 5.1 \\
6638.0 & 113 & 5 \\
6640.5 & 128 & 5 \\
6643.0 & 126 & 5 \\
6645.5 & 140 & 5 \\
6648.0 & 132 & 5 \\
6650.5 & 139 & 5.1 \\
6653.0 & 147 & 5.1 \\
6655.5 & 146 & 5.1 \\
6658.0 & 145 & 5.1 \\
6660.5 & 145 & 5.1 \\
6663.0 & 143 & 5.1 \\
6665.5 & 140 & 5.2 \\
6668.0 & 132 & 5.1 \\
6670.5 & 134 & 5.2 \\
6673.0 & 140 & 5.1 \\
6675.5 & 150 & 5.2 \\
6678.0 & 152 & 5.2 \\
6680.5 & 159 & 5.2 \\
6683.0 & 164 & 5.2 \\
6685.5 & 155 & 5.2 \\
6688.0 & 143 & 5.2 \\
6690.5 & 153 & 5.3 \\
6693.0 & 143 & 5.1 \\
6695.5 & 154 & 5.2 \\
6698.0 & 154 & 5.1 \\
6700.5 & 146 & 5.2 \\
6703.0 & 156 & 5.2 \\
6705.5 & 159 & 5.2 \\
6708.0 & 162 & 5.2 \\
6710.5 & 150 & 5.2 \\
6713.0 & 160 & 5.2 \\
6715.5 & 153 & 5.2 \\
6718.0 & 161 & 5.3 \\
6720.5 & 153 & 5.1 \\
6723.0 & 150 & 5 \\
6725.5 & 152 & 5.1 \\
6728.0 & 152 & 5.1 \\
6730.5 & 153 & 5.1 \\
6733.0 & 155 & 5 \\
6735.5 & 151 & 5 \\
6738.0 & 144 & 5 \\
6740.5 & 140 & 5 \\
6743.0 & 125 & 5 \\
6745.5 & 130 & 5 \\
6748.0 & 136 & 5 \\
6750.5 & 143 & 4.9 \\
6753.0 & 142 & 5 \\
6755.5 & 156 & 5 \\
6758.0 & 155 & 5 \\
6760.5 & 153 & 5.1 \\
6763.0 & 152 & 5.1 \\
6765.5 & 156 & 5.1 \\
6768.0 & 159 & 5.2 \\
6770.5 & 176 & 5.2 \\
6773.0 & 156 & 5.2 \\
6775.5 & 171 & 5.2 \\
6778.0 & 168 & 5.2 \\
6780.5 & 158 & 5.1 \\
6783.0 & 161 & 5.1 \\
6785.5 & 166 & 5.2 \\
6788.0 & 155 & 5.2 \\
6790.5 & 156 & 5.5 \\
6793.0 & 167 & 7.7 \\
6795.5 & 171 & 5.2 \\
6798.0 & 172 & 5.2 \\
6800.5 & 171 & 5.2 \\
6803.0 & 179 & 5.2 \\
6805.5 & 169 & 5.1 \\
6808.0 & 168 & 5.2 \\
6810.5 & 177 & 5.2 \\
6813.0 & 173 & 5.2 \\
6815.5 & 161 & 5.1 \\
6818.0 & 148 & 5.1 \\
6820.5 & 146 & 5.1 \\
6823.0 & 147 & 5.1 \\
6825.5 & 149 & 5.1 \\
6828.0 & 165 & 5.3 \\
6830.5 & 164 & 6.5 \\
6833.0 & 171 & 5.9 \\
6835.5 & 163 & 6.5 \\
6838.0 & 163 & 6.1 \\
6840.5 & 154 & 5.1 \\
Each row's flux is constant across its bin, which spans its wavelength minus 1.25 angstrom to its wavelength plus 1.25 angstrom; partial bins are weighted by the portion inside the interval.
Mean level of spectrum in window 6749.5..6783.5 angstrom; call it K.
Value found 158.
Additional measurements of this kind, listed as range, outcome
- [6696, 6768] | 150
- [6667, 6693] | 148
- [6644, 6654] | 139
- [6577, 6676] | 132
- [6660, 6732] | 151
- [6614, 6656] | 124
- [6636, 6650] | 128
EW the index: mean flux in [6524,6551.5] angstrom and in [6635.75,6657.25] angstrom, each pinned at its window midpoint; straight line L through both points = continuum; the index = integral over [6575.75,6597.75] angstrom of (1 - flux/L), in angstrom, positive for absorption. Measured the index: -0.1 angstrom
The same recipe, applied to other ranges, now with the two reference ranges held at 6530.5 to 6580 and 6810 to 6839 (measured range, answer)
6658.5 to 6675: 1.21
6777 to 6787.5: -0.33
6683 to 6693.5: 0.09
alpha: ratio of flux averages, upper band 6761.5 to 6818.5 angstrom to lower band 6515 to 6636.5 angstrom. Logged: 1.20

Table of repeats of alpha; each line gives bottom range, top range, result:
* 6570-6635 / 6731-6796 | 1.17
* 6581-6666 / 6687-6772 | 1.15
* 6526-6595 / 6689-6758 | 1.05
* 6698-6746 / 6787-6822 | 1.10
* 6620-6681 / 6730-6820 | 1.18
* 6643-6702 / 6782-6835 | 1.12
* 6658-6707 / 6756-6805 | 1.10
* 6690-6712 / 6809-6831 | 1.04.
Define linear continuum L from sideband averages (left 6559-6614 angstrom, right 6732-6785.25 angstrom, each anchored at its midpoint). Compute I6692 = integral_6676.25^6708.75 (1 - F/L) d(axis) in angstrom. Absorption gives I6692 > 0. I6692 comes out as -1.4 angstrom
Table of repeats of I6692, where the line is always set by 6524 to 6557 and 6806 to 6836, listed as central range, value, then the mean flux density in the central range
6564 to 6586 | 0.40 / 144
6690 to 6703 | 0.29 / 150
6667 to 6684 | 0.60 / 147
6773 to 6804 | -1.26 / 166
